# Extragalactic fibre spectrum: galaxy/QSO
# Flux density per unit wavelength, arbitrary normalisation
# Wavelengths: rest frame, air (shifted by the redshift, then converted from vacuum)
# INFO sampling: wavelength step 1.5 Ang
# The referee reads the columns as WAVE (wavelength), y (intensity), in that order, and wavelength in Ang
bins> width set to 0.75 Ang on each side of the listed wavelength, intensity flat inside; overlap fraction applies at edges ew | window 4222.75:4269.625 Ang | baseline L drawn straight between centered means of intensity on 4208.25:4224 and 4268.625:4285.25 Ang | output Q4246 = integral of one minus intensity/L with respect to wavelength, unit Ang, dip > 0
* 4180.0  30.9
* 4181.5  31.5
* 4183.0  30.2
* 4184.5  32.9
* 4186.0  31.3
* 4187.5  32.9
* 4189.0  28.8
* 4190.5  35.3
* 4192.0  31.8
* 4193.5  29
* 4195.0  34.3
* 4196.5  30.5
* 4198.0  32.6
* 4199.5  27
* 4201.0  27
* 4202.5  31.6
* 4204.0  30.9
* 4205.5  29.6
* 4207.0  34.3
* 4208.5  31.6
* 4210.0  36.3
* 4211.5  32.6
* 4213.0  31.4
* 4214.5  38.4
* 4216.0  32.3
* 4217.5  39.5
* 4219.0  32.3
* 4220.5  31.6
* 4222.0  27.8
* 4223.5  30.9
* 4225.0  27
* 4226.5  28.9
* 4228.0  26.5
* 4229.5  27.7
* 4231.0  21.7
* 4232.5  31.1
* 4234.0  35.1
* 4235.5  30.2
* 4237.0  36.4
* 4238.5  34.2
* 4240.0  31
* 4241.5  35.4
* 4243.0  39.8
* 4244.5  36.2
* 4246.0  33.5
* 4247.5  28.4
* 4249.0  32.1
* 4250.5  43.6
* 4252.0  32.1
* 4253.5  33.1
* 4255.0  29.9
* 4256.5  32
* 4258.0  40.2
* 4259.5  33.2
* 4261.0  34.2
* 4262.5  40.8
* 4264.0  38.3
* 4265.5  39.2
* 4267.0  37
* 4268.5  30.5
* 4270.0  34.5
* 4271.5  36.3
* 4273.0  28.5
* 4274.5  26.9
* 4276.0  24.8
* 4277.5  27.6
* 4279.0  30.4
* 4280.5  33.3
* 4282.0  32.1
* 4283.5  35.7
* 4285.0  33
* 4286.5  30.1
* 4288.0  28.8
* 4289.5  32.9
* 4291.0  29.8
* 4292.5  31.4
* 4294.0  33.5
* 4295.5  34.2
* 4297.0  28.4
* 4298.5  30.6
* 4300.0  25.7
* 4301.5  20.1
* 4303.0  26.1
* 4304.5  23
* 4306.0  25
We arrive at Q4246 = -1.60 Ang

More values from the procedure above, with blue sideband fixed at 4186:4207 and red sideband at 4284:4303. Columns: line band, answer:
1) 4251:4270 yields -3.10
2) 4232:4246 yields -1.80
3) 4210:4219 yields -1.16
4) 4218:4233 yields 0.96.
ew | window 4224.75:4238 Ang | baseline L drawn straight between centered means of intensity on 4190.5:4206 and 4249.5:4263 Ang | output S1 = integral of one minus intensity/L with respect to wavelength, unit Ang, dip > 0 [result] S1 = 1.5 Ang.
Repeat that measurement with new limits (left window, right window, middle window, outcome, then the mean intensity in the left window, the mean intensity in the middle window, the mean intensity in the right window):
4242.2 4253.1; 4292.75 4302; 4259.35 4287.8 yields -0.8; 35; 32.9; 29.1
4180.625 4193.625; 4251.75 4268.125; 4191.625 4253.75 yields 2.6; 31.6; 32.1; 35.4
